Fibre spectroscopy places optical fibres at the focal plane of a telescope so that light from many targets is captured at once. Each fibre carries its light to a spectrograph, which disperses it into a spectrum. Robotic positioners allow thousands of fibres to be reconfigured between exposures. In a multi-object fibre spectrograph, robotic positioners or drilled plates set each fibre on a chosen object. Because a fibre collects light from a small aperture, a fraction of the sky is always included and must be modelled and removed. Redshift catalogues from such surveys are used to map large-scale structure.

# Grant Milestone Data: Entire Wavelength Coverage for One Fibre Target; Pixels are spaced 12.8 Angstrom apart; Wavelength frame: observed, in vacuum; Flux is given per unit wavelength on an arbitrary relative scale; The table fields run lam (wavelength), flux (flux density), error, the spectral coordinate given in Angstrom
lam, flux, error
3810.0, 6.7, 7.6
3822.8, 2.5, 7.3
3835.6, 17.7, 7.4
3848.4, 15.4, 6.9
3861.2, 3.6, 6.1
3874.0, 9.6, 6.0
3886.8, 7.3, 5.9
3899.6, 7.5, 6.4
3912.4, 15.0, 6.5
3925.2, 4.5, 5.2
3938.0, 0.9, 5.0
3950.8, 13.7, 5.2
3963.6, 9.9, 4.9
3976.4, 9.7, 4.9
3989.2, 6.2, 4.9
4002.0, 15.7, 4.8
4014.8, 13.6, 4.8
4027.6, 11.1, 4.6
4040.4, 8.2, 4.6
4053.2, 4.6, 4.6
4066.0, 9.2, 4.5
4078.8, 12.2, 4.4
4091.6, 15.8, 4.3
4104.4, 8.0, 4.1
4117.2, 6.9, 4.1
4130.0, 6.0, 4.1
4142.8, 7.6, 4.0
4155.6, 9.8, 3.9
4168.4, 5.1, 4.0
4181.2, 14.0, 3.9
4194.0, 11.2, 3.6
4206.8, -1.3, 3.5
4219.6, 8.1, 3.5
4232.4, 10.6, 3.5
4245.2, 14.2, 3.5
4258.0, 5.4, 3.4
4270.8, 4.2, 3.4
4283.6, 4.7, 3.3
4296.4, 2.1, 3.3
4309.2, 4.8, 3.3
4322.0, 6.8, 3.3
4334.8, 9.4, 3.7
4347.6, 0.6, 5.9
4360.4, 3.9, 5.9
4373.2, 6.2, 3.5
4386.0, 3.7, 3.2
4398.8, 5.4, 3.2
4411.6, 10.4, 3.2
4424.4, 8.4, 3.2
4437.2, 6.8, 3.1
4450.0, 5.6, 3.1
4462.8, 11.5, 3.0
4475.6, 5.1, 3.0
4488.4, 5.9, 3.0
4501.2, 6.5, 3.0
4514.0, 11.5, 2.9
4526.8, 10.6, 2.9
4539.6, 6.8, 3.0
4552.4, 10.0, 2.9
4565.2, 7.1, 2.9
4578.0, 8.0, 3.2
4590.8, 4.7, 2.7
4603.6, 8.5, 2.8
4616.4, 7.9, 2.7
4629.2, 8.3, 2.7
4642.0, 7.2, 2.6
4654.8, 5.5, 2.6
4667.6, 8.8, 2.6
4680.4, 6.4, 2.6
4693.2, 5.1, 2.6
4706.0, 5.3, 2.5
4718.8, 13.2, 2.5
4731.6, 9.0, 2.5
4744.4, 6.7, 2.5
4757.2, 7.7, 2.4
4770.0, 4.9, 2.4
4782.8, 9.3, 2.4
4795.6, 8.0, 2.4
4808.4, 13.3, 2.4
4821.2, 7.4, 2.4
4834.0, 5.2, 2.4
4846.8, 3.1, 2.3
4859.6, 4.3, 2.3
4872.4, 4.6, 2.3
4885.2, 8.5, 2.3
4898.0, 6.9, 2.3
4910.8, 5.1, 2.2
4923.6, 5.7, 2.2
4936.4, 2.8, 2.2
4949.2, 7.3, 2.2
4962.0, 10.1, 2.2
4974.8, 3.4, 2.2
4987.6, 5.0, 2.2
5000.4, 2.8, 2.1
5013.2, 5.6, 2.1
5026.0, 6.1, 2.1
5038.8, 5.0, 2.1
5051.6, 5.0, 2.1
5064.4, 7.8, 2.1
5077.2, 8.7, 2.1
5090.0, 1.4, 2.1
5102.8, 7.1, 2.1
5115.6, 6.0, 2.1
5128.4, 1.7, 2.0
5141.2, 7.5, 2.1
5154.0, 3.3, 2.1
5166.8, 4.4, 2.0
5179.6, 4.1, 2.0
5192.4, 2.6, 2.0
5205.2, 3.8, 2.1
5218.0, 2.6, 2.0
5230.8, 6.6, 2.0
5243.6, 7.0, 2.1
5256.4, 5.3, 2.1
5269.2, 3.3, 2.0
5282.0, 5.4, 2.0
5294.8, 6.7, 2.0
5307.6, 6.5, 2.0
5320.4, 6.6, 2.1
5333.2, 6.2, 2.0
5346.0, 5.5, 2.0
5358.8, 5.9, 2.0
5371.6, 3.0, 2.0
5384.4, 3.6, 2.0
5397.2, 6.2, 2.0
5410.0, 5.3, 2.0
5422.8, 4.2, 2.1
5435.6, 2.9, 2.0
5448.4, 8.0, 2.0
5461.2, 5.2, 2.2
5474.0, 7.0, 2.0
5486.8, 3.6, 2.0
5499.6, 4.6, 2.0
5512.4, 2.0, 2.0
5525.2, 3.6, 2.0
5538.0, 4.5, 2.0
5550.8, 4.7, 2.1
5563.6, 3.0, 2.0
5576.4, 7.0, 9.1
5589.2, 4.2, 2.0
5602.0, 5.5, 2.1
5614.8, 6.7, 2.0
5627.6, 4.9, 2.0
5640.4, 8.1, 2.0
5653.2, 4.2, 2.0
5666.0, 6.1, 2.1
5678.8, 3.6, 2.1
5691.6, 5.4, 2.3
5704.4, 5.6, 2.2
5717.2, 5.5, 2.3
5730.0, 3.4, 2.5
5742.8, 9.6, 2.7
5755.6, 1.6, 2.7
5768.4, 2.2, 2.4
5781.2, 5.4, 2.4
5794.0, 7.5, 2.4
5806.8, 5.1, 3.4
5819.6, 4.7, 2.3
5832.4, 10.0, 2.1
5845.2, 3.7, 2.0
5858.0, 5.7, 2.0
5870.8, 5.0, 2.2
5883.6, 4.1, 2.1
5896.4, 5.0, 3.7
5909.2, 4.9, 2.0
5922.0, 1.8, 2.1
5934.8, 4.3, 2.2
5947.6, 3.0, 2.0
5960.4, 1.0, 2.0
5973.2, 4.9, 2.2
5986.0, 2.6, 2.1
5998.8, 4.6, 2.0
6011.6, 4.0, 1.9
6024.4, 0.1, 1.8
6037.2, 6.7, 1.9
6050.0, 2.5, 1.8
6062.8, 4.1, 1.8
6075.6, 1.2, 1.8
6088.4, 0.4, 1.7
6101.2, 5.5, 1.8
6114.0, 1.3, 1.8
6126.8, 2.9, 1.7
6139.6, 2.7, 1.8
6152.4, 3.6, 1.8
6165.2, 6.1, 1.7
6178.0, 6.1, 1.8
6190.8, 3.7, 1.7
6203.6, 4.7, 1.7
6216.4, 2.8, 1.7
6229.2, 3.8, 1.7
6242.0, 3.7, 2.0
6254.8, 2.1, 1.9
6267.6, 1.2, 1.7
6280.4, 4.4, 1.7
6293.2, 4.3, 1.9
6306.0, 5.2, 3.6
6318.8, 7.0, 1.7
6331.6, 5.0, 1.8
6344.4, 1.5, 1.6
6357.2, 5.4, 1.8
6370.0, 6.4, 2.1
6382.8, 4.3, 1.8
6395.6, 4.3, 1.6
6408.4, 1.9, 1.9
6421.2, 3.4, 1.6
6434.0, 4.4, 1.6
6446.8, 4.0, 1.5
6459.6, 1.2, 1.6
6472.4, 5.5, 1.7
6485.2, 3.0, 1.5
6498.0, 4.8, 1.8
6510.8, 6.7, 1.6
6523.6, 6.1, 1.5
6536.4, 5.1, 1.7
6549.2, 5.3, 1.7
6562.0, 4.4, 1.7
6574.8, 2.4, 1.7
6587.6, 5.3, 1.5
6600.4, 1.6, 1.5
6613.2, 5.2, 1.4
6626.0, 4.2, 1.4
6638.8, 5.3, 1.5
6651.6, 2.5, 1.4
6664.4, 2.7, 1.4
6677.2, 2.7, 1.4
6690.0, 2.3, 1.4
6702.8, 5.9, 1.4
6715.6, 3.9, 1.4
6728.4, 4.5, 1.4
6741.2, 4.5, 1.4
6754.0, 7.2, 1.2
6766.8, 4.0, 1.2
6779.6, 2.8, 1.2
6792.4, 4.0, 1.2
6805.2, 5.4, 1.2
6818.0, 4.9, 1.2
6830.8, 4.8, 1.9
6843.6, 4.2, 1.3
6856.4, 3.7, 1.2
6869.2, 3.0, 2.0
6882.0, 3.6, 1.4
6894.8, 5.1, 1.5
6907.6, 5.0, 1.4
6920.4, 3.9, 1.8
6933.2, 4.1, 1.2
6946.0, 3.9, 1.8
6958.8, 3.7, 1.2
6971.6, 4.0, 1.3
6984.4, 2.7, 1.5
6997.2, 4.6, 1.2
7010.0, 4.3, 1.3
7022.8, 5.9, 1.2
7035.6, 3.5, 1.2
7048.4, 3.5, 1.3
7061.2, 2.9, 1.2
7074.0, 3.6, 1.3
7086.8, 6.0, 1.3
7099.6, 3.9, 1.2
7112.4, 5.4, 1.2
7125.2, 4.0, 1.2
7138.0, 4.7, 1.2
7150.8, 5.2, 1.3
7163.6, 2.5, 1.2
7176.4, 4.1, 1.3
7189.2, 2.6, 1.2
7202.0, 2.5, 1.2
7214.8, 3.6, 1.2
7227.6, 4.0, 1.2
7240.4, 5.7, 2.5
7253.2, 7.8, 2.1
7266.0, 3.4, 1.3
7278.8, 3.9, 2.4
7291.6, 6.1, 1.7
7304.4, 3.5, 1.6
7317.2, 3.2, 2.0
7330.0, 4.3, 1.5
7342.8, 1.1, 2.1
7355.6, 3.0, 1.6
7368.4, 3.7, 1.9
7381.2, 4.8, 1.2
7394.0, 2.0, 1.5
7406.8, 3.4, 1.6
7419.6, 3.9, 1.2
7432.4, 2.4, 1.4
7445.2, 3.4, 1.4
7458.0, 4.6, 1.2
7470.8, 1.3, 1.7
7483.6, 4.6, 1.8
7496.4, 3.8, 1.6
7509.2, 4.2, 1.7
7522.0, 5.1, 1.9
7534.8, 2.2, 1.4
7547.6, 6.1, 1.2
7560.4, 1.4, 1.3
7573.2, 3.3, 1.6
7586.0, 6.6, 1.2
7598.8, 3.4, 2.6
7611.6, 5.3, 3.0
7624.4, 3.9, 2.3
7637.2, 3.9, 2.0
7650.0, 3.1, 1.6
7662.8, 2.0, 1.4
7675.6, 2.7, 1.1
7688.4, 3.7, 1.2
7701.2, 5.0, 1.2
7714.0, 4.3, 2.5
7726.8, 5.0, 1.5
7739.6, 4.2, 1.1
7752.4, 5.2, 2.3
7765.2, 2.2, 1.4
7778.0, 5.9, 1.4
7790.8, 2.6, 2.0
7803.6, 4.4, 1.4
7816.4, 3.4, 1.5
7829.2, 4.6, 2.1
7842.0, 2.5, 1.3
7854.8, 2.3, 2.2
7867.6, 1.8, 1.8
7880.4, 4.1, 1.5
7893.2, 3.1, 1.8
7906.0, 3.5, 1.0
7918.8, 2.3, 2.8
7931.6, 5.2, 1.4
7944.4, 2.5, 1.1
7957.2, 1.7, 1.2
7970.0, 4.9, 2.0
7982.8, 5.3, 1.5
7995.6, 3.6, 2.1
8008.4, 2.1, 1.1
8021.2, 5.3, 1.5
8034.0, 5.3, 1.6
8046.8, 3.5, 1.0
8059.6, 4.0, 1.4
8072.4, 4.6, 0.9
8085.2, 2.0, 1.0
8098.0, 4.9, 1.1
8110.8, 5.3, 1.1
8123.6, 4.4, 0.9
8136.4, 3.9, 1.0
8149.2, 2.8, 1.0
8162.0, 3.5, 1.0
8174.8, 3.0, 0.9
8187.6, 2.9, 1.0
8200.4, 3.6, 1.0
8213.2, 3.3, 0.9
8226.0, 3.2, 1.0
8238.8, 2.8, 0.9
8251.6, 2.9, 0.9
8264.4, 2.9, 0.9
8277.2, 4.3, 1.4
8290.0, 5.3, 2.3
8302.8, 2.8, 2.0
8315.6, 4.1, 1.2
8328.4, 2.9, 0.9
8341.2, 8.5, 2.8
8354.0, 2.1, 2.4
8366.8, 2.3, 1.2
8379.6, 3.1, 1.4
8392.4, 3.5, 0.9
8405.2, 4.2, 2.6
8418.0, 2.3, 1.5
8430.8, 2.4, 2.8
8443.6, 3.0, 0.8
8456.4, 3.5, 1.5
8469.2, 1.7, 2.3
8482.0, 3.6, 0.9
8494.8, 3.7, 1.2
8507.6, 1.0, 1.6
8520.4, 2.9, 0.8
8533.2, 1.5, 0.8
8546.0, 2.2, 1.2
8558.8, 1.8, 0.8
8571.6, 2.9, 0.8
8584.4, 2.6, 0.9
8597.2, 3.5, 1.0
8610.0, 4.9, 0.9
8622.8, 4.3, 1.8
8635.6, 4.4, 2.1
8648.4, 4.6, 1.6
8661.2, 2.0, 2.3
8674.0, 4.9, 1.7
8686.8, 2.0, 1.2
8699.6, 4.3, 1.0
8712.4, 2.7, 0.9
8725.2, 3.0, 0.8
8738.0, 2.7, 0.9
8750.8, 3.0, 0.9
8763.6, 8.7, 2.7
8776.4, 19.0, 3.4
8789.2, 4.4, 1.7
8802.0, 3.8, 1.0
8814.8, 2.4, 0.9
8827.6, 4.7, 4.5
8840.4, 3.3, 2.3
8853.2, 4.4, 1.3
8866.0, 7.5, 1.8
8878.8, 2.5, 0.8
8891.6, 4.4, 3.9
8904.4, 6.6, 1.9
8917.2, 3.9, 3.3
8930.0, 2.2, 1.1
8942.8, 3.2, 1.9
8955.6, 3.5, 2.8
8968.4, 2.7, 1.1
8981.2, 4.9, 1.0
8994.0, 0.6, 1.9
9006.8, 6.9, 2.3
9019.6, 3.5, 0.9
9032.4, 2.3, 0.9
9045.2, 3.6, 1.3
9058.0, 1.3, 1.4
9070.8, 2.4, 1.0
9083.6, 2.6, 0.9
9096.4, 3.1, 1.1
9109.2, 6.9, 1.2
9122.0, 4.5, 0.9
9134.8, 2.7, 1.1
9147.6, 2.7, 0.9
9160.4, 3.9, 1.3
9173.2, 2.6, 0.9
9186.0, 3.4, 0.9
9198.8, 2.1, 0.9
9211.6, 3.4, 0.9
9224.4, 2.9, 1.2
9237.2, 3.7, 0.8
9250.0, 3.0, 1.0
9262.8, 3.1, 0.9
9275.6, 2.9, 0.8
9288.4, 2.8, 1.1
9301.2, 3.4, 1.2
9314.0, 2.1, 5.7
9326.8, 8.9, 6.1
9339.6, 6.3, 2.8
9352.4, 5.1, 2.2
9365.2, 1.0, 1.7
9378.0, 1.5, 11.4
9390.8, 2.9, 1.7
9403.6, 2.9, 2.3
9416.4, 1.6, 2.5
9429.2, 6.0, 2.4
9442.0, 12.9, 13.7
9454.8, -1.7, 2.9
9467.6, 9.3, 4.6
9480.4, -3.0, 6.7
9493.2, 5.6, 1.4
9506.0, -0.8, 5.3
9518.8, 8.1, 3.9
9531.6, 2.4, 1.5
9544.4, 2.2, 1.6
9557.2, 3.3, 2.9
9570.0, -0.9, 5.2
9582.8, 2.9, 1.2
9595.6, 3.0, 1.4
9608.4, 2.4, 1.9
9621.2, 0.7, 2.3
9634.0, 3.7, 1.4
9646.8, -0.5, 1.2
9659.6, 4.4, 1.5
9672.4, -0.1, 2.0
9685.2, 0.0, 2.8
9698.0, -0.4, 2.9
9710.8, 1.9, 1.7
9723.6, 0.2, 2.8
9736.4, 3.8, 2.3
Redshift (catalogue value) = 1.35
